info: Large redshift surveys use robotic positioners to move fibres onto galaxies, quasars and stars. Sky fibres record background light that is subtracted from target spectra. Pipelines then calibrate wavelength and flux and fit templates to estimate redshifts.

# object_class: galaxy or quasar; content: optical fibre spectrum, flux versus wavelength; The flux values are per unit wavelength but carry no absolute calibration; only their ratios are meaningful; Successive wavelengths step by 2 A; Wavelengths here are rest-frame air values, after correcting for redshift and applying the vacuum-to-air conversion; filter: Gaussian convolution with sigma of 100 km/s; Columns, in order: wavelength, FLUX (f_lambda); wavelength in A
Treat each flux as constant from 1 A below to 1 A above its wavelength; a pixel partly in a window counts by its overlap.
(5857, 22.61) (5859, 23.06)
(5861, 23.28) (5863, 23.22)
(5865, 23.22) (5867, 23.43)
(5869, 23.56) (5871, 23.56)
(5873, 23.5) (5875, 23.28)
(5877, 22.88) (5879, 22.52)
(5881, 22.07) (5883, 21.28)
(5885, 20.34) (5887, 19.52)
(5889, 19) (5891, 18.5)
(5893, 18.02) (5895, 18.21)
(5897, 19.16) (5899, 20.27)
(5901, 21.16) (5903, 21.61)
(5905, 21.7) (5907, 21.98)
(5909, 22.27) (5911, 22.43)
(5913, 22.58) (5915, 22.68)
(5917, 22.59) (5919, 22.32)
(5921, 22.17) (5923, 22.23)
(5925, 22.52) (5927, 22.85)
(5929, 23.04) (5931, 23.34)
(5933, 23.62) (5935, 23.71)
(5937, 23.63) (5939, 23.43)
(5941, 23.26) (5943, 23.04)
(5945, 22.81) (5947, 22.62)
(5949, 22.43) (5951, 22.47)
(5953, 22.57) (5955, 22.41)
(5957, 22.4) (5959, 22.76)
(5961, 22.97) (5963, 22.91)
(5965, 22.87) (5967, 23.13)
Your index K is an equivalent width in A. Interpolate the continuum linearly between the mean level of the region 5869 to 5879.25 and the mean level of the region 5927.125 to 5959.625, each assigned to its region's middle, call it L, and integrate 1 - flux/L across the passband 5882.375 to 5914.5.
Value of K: 3.6 A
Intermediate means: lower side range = 23.2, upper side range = 23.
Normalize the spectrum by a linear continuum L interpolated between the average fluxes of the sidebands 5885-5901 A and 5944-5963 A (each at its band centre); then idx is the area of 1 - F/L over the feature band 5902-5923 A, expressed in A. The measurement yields -2.0 A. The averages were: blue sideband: 19.2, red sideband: 22.6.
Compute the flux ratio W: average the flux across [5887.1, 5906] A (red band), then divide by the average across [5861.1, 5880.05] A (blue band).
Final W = 0.85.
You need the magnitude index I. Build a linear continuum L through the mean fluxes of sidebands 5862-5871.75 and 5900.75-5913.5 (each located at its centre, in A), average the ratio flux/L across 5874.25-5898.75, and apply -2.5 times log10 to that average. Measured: 0.119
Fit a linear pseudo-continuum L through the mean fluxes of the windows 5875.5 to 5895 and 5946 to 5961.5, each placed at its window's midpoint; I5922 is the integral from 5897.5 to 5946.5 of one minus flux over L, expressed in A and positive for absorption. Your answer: -2.14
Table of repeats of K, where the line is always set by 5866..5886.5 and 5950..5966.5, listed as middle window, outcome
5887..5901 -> 2.18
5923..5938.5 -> -0.37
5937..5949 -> -0.20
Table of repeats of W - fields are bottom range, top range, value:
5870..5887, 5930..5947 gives 1.05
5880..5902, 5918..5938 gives 1.16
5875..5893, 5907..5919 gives 1.08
